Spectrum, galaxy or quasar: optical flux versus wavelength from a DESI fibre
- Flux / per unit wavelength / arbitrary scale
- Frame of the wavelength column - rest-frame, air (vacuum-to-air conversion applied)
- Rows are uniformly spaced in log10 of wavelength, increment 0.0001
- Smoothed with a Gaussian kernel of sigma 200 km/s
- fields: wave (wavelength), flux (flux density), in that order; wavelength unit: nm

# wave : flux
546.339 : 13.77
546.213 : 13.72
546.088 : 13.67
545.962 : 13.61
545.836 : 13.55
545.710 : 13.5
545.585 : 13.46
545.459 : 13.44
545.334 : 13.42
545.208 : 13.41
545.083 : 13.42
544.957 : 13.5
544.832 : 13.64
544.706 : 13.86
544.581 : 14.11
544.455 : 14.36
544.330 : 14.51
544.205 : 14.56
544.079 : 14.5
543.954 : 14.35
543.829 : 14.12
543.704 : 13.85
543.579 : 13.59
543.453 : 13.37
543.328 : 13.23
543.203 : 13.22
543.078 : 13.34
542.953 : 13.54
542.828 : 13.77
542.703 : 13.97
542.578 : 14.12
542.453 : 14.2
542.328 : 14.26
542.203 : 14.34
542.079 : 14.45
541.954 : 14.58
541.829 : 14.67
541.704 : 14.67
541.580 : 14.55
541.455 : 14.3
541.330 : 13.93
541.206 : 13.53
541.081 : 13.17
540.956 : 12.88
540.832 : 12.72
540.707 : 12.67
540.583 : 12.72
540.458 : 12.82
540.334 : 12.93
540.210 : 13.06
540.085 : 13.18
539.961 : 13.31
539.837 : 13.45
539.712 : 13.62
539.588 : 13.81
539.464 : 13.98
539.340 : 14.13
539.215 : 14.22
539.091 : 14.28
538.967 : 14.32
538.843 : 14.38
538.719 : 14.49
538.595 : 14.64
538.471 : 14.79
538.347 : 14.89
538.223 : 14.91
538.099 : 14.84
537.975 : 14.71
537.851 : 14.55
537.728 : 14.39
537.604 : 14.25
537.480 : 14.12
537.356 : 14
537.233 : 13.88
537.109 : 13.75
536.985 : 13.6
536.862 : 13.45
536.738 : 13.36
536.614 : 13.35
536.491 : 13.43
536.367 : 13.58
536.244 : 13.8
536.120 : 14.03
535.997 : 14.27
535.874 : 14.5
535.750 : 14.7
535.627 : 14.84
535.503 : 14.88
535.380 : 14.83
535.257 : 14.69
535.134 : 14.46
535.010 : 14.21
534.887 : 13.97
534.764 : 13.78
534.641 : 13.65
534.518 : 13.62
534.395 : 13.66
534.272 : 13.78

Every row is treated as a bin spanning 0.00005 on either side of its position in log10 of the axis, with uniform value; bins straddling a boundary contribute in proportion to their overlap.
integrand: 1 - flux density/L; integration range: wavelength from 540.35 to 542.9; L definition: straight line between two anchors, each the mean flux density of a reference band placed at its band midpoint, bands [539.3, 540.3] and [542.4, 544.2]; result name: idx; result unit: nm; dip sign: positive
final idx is -0.02 nm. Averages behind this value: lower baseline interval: 13.5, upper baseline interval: 13.8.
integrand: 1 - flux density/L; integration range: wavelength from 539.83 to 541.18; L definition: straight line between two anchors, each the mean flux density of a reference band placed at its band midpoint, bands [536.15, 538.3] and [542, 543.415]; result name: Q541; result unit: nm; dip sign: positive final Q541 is 0.09 nm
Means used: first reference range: 14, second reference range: 13.9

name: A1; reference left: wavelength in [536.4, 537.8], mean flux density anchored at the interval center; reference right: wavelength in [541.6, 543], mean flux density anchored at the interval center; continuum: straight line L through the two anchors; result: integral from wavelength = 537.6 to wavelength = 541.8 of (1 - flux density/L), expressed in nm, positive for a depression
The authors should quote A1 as 0.03 nm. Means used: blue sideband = 13.8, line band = 13.9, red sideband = 14.3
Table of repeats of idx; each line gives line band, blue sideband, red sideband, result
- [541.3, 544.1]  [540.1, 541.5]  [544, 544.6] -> -0.04 nm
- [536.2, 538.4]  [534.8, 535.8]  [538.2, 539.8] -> 0.06 nm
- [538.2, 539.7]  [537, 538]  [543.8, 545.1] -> -0.02 nm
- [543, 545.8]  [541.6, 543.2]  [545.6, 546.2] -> 0.01 nm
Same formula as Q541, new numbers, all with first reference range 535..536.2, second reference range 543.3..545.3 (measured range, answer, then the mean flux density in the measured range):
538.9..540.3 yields 0.049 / 13.7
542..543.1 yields 0.000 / 14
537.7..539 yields -0.028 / 14.6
